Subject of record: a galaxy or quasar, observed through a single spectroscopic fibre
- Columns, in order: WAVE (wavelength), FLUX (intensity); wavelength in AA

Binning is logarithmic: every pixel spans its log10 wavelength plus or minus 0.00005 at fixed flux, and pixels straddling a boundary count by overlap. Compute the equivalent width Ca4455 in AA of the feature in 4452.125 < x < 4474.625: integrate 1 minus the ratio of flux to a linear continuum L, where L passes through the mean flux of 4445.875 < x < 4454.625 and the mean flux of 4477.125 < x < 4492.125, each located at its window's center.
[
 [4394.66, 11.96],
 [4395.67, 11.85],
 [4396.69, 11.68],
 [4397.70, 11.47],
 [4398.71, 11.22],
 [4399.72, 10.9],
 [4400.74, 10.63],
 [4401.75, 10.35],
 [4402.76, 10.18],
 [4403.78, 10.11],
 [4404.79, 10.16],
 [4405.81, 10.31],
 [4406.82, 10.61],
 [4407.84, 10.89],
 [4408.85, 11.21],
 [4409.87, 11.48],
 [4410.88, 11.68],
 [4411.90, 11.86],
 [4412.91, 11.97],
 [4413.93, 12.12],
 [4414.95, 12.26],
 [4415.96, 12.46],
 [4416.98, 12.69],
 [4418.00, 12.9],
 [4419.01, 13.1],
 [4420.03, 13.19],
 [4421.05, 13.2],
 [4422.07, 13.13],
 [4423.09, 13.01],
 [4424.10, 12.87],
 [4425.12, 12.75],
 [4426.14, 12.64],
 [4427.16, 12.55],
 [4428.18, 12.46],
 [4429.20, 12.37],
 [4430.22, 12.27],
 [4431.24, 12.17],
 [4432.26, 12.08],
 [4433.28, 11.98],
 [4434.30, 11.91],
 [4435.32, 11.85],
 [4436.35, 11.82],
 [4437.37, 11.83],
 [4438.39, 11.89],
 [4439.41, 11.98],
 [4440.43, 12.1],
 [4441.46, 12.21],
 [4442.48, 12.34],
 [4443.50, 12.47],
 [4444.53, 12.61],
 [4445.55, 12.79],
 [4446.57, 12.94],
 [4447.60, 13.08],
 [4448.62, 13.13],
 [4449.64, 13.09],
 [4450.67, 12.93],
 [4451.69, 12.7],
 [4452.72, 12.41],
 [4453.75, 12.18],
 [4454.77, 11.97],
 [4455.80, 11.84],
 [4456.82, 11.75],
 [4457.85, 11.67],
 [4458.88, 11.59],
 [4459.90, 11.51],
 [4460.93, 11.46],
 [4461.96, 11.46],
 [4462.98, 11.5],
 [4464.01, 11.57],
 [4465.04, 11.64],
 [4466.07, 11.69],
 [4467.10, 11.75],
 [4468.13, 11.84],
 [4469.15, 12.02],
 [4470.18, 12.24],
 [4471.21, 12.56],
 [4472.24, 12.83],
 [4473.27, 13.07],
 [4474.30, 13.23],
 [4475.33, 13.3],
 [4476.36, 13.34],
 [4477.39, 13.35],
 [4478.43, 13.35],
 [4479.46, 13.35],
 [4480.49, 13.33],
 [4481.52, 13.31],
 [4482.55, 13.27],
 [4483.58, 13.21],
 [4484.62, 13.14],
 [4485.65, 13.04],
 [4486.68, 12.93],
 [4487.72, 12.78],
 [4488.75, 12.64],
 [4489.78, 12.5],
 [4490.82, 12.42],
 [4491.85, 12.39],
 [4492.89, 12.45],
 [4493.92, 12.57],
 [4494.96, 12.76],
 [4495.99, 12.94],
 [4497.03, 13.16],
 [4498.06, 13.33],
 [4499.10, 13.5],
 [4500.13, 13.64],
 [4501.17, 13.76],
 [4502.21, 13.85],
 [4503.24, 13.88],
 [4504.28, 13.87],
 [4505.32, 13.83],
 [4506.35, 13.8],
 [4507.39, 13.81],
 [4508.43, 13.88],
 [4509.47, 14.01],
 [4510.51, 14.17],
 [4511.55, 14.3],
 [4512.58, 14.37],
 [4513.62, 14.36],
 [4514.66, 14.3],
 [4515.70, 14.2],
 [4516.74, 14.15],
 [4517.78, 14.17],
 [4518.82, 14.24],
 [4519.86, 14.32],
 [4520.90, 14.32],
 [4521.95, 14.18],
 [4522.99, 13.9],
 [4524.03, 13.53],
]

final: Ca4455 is 1.5 AA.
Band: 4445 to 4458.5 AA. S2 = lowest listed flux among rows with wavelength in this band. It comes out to 11.67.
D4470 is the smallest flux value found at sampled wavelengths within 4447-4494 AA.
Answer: 11.46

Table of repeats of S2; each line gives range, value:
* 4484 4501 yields 12.39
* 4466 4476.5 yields 11.69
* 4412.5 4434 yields 11.97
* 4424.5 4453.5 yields 11.82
